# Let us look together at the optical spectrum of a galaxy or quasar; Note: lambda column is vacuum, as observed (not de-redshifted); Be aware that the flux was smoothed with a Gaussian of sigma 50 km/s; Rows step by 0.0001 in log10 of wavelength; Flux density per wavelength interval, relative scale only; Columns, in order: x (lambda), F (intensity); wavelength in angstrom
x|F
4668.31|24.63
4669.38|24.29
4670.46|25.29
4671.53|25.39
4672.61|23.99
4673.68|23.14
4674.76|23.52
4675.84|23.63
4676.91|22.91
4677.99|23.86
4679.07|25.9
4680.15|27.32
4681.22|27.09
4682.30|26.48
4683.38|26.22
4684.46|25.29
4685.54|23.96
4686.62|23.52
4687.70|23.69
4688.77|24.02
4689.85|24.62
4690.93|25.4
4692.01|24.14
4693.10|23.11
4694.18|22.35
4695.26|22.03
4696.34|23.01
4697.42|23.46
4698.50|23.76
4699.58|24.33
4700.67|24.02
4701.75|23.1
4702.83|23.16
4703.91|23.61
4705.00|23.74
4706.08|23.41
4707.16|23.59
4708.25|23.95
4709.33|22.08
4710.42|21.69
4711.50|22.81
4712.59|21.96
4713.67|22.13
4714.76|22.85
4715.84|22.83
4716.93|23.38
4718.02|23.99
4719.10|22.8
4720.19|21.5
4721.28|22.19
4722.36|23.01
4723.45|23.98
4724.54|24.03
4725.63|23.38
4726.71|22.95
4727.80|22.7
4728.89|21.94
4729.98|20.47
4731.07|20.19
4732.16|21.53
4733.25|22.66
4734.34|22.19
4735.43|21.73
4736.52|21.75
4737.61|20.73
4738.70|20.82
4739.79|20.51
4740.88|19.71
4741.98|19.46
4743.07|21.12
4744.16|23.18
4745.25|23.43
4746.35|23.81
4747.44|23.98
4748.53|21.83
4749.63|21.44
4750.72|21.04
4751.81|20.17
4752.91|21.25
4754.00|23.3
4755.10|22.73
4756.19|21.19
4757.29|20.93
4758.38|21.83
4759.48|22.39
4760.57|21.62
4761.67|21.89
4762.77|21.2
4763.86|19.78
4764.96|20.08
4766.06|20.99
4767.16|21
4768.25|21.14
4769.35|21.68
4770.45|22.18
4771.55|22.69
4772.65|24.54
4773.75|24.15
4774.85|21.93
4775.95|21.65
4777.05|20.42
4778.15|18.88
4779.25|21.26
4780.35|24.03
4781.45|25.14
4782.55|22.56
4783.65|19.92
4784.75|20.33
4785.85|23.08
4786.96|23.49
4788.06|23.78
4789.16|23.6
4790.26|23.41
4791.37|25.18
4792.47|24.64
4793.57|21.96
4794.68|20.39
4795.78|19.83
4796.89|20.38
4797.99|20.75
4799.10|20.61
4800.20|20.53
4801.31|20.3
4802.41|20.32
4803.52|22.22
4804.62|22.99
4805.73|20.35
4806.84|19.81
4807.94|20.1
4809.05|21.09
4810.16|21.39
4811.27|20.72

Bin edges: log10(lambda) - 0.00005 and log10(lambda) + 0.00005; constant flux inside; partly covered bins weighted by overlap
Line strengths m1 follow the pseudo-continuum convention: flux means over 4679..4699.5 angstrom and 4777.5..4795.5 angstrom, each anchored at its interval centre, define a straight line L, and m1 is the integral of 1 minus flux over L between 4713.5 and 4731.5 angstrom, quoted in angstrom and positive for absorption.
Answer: 0.9 angstrom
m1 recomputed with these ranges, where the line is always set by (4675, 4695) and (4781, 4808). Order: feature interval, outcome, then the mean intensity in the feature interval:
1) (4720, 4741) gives 1.3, 22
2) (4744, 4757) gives 0.4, 22.2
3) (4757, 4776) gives 0.6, 21.8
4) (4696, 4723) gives 1.0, 23.1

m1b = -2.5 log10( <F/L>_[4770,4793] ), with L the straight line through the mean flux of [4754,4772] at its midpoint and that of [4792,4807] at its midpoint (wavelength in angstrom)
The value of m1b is -0.07 mag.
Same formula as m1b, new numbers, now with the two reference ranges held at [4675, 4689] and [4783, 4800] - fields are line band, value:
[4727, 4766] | 0.081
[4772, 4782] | 0.000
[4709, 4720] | 0.067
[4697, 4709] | 0.033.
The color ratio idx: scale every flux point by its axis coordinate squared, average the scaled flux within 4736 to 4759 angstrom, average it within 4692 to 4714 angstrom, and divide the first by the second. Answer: 1.0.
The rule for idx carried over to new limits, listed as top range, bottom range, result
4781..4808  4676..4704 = 0.94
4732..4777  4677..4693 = 0.90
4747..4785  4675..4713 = 0.94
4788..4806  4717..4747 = 1.01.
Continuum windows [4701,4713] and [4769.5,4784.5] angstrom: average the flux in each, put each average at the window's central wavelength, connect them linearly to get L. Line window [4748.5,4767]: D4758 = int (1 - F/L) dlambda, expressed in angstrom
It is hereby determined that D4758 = 0.9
